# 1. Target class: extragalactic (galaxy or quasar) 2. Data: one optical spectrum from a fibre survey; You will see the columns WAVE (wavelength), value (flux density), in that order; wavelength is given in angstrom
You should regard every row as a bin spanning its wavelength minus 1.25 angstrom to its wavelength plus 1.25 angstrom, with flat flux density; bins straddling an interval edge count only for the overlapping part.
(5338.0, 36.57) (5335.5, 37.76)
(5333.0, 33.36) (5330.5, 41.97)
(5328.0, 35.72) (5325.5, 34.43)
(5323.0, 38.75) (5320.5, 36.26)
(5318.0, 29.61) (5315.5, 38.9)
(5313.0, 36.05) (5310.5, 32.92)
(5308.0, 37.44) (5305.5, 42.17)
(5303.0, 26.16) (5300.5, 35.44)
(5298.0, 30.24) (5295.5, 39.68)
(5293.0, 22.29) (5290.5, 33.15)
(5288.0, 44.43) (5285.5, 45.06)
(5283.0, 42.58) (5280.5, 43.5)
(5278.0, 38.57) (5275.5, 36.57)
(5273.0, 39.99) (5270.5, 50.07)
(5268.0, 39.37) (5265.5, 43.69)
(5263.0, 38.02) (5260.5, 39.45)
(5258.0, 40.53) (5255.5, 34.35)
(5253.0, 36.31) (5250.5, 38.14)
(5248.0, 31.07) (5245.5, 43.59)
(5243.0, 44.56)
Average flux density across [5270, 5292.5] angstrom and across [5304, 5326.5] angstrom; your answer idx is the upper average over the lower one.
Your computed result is 0.9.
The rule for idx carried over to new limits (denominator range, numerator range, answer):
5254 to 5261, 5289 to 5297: 0.85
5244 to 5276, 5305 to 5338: 0.92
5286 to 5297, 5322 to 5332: 1.06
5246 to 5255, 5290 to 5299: 0.87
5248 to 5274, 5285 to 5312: 0.89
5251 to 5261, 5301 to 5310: 0.93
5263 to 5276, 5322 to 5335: 0.88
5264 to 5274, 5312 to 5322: 0.82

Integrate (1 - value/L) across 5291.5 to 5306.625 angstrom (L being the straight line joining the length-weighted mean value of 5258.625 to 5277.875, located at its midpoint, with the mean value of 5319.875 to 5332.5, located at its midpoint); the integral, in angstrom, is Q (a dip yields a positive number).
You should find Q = 2.46 angstrom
